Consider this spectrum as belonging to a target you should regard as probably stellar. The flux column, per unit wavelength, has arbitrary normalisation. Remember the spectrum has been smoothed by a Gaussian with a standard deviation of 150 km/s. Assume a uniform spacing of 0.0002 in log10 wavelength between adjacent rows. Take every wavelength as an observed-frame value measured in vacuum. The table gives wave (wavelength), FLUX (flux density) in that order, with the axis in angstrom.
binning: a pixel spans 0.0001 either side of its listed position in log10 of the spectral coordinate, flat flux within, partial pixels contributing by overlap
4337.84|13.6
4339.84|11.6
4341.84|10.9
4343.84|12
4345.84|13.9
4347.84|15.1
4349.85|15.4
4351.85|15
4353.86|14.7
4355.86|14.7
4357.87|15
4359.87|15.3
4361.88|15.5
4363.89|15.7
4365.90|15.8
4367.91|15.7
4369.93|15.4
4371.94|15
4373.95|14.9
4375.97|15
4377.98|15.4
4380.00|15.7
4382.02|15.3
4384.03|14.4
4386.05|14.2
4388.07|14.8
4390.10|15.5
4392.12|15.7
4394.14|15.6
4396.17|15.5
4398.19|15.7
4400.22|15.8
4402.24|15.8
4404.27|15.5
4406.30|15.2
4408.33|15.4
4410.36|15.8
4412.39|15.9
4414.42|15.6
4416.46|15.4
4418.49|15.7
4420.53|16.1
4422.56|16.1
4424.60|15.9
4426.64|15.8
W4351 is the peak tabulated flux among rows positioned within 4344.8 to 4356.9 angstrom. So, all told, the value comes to 15.4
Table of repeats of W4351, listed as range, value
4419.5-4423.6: 16.1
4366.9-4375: 15.7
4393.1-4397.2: 15.6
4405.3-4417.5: 15.9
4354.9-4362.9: 15.5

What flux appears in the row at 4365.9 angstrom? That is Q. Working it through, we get 15.8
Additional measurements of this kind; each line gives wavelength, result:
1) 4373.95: 14.9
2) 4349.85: 15.4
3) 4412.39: 15.9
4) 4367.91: 15.7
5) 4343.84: 12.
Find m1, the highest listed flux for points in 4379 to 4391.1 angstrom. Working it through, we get 15.7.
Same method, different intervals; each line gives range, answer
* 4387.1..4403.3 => 15.8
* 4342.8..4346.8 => 13.9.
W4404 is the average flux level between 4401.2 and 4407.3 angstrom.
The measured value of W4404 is 15.5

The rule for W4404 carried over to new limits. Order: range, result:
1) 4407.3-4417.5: 15.6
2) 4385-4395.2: 15.1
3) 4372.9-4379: 15.1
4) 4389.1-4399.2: 15.6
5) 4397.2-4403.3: 15.8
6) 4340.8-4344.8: 11.4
